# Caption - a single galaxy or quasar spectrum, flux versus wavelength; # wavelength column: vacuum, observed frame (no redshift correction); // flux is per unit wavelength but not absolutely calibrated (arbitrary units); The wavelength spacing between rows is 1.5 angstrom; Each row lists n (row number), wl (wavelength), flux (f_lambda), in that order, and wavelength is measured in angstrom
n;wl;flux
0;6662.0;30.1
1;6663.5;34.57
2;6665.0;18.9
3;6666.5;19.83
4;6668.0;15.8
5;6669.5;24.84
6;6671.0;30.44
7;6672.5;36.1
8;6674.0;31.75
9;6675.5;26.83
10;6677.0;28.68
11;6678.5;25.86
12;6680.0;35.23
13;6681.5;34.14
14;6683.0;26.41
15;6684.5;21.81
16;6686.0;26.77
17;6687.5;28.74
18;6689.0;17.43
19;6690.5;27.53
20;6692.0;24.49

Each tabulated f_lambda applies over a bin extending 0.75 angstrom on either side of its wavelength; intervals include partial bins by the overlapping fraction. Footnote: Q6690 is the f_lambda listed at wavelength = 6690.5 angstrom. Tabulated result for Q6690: 27.53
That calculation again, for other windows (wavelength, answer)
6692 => 24.49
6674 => 31.75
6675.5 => 26.83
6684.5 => 21.81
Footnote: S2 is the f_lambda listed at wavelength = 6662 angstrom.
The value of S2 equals 30.1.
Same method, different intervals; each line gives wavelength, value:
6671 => 30.44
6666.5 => 19.83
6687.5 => 28.74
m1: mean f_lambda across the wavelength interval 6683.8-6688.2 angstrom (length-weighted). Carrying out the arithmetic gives 25.8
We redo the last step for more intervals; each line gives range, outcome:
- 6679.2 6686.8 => 28.9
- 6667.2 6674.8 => 27.7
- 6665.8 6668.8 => 17.9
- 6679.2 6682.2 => 34.5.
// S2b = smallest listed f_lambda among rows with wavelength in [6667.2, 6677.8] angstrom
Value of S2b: 15.8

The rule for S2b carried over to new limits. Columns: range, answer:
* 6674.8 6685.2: 21.81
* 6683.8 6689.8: 17.43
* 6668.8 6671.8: 24.84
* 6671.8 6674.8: 31.75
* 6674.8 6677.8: 26.83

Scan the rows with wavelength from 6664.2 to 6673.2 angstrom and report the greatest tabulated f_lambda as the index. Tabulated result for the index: 36.1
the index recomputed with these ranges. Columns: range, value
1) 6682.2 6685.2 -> 26.41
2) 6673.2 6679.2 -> 31.75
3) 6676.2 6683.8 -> 35.23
